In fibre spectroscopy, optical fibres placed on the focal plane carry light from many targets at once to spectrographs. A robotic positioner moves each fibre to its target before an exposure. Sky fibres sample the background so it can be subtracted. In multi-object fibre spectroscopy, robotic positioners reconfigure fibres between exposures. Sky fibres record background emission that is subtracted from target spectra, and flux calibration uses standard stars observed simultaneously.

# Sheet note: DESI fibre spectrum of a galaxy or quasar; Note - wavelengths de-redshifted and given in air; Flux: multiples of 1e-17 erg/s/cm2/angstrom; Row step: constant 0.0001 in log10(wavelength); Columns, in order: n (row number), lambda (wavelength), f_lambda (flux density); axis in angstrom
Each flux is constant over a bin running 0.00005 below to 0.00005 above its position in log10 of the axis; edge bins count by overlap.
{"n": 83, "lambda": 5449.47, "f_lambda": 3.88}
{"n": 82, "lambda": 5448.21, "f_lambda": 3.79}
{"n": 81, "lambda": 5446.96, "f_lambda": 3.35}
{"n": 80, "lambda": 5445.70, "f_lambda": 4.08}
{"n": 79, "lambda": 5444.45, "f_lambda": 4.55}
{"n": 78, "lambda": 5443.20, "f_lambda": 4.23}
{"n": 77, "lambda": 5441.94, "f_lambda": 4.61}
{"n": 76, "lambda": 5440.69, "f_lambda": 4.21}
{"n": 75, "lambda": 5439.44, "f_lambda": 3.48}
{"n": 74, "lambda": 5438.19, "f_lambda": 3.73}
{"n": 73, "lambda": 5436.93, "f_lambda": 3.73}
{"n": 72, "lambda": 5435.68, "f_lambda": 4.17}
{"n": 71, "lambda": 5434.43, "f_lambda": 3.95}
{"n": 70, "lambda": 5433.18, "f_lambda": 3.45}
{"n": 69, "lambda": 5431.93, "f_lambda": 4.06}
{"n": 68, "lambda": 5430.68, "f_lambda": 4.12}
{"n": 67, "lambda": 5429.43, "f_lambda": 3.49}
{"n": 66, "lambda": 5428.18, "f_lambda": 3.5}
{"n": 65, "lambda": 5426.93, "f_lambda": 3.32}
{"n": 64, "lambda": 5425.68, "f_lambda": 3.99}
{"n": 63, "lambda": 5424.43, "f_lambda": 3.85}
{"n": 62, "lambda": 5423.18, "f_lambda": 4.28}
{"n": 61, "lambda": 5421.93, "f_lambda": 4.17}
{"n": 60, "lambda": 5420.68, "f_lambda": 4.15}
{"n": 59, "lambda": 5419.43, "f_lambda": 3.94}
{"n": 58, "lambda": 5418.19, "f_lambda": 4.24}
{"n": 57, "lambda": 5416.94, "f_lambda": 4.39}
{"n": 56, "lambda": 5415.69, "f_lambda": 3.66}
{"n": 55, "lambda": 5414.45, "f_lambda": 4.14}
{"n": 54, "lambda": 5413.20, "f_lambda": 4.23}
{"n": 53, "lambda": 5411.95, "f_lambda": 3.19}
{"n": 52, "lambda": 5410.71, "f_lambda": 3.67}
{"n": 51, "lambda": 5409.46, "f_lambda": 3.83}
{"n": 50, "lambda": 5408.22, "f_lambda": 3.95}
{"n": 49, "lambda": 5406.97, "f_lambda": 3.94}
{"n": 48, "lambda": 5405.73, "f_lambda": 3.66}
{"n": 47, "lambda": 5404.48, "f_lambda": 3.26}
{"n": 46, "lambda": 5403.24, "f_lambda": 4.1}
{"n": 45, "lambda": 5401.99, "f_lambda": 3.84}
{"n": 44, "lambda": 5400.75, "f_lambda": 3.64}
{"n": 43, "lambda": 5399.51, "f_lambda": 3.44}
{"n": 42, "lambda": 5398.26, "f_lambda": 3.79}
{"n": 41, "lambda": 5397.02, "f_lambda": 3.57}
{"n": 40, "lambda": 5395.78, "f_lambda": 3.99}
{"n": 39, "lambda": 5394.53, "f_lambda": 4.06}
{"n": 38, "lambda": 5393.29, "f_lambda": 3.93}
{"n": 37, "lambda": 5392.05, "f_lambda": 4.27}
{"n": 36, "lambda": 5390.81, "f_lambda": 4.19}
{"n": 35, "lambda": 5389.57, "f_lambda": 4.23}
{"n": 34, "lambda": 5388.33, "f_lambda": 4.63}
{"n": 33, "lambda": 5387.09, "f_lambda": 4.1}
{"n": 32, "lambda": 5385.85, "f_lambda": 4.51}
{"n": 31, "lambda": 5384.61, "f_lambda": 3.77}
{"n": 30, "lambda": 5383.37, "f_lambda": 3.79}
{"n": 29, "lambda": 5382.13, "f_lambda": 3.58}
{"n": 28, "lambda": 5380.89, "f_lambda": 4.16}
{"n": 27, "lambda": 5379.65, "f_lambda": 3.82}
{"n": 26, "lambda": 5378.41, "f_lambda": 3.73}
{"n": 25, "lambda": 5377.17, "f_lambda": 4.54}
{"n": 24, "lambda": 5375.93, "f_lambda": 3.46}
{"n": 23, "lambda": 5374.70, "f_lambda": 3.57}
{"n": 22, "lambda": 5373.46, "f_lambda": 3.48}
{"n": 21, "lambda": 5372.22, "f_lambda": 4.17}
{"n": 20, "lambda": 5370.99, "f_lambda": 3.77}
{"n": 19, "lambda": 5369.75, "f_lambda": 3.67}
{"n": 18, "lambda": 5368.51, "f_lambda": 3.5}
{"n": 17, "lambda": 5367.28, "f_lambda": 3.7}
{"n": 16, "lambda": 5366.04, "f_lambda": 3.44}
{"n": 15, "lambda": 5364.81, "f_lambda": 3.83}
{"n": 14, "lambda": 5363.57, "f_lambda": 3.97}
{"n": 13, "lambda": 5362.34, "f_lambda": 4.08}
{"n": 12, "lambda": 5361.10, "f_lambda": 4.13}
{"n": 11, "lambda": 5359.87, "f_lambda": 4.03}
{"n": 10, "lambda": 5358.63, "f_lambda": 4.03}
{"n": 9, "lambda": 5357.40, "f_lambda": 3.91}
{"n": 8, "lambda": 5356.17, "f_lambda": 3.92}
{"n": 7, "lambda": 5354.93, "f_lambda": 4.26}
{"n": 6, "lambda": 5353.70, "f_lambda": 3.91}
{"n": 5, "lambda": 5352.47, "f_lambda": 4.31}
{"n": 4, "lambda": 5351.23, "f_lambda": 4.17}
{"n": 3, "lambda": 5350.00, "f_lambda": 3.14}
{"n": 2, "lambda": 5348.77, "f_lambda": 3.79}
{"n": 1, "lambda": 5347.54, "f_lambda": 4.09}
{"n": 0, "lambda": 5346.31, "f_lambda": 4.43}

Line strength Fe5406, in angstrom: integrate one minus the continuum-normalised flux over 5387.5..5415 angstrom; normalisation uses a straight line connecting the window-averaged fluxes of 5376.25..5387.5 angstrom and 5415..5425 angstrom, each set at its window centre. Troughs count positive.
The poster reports 1.0 angstrom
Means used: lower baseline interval 3.98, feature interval 3.89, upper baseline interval 4.09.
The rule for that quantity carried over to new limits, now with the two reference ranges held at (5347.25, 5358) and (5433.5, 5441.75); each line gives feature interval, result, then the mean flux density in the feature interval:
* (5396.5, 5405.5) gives 0.6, 3.66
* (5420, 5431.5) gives 0.1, 3.88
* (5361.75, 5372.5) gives 0.4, 3.78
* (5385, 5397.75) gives -0.7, 4.14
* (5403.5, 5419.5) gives 0.2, 3.86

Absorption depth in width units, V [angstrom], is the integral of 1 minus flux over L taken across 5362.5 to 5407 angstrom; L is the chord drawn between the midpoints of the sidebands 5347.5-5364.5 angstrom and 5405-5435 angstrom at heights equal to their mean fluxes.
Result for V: 0.75 angstrom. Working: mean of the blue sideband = 3.97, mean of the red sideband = 3.88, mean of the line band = 3.87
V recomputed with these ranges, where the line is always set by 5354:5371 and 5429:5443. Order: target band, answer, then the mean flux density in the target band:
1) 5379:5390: -0.48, 4.06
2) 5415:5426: -0.46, 4.08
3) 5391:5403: 0.13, 3.86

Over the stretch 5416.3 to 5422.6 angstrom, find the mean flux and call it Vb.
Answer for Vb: 4.18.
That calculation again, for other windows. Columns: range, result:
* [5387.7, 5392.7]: 4.33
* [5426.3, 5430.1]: 3.45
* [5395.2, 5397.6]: 3.78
